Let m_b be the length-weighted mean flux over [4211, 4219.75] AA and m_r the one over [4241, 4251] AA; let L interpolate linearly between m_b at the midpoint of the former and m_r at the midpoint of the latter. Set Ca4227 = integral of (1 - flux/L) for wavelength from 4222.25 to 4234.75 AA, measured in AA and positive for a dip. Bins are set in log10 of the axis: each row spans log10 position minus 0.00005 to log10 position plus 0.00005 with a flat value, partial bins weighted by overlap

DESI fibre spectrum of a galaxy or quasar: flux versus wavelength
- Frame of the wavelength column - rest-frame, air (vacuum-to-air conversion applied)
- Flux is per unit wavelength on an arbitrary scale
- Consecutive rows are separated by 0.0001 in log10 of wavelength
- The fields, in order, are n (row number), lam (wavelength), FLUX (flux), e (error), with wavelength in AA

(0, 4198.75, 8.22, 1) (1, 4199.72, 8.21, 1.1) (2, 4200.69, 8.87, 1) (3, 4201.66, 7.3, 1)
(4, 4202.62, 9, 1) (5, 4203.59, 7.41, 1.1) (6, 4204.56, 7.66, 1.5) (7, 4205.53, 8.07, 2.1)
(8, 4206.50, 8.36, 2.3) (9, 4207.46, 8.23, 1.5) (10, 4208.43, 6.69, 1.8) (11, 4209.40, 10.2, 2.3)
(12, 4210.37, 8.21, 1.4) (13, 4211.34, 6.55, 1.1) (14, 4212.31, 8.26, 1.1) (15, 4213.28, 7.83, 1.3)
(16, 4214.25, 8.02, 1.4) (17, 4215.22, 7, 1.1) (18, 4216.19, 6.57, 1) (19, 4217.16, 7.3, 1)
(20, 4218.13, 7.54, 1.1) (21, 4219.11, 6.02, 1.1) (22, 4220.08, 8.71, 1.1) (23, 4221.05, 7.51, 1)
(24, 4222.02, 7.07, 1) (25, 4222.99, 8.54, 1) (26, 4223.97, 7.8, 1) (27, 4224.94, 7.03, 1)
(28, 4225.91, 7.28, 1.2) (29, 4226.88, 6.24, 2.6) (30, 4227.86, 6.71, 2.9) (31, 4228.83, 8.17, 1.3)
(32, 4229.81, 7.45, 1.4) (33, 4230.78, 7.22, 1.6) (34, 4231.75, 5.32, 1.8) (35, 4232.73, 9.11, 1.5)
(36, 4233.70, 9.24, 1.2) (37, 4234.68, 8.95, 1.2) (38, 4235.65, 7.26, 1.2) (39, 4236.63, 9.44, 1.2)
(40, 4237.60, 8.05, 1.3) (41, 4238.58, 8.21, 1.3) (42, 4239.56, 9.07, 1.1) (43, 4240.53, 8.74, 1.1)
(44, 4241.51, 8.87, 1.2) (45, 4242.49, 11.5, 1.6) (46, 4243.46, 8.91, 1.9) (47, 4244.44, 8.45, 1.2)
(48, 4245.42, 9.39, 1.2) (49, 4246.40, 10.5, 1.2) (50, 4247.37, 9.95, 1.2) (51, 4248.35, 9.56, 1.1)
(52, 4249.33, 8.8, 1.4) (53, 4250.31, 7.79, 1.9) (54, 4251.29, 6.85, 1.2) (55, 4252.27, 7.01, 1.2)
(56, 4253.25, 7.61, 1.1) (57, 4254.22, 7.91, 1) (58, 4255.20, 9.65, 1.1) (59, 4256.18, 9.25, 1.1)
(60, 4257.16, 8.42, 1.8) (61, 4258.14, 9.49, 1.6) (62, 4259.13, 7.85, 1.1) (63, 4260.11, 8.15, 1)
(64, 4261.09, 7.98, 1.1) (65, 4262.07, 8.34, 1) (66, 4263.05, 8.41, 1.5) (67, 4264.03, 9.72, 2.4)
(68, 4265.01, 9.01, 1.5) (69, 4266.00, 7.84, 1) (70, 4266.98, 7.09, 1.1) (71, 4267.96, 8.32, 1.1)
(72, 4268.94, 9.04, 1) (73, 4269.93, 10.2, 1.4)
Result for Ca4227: 0.9 AA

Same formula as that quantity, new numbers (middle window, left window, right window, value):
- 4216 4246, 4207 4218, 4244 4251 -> 1.66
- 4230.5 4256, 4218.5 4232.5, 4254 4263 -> -2.10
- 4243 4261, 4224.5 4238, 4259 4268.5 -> -1.24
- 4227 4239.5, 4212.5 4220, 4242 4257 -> 0.30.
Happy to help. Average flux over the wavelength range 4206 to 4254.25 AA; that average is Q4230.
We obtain 8.06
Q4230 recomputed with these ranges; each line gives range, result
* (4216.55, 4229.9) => 7.37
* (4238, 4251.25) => 9.12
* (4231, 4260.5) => 8.63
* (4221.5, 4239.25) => 7.74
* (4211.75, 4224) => 7.53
